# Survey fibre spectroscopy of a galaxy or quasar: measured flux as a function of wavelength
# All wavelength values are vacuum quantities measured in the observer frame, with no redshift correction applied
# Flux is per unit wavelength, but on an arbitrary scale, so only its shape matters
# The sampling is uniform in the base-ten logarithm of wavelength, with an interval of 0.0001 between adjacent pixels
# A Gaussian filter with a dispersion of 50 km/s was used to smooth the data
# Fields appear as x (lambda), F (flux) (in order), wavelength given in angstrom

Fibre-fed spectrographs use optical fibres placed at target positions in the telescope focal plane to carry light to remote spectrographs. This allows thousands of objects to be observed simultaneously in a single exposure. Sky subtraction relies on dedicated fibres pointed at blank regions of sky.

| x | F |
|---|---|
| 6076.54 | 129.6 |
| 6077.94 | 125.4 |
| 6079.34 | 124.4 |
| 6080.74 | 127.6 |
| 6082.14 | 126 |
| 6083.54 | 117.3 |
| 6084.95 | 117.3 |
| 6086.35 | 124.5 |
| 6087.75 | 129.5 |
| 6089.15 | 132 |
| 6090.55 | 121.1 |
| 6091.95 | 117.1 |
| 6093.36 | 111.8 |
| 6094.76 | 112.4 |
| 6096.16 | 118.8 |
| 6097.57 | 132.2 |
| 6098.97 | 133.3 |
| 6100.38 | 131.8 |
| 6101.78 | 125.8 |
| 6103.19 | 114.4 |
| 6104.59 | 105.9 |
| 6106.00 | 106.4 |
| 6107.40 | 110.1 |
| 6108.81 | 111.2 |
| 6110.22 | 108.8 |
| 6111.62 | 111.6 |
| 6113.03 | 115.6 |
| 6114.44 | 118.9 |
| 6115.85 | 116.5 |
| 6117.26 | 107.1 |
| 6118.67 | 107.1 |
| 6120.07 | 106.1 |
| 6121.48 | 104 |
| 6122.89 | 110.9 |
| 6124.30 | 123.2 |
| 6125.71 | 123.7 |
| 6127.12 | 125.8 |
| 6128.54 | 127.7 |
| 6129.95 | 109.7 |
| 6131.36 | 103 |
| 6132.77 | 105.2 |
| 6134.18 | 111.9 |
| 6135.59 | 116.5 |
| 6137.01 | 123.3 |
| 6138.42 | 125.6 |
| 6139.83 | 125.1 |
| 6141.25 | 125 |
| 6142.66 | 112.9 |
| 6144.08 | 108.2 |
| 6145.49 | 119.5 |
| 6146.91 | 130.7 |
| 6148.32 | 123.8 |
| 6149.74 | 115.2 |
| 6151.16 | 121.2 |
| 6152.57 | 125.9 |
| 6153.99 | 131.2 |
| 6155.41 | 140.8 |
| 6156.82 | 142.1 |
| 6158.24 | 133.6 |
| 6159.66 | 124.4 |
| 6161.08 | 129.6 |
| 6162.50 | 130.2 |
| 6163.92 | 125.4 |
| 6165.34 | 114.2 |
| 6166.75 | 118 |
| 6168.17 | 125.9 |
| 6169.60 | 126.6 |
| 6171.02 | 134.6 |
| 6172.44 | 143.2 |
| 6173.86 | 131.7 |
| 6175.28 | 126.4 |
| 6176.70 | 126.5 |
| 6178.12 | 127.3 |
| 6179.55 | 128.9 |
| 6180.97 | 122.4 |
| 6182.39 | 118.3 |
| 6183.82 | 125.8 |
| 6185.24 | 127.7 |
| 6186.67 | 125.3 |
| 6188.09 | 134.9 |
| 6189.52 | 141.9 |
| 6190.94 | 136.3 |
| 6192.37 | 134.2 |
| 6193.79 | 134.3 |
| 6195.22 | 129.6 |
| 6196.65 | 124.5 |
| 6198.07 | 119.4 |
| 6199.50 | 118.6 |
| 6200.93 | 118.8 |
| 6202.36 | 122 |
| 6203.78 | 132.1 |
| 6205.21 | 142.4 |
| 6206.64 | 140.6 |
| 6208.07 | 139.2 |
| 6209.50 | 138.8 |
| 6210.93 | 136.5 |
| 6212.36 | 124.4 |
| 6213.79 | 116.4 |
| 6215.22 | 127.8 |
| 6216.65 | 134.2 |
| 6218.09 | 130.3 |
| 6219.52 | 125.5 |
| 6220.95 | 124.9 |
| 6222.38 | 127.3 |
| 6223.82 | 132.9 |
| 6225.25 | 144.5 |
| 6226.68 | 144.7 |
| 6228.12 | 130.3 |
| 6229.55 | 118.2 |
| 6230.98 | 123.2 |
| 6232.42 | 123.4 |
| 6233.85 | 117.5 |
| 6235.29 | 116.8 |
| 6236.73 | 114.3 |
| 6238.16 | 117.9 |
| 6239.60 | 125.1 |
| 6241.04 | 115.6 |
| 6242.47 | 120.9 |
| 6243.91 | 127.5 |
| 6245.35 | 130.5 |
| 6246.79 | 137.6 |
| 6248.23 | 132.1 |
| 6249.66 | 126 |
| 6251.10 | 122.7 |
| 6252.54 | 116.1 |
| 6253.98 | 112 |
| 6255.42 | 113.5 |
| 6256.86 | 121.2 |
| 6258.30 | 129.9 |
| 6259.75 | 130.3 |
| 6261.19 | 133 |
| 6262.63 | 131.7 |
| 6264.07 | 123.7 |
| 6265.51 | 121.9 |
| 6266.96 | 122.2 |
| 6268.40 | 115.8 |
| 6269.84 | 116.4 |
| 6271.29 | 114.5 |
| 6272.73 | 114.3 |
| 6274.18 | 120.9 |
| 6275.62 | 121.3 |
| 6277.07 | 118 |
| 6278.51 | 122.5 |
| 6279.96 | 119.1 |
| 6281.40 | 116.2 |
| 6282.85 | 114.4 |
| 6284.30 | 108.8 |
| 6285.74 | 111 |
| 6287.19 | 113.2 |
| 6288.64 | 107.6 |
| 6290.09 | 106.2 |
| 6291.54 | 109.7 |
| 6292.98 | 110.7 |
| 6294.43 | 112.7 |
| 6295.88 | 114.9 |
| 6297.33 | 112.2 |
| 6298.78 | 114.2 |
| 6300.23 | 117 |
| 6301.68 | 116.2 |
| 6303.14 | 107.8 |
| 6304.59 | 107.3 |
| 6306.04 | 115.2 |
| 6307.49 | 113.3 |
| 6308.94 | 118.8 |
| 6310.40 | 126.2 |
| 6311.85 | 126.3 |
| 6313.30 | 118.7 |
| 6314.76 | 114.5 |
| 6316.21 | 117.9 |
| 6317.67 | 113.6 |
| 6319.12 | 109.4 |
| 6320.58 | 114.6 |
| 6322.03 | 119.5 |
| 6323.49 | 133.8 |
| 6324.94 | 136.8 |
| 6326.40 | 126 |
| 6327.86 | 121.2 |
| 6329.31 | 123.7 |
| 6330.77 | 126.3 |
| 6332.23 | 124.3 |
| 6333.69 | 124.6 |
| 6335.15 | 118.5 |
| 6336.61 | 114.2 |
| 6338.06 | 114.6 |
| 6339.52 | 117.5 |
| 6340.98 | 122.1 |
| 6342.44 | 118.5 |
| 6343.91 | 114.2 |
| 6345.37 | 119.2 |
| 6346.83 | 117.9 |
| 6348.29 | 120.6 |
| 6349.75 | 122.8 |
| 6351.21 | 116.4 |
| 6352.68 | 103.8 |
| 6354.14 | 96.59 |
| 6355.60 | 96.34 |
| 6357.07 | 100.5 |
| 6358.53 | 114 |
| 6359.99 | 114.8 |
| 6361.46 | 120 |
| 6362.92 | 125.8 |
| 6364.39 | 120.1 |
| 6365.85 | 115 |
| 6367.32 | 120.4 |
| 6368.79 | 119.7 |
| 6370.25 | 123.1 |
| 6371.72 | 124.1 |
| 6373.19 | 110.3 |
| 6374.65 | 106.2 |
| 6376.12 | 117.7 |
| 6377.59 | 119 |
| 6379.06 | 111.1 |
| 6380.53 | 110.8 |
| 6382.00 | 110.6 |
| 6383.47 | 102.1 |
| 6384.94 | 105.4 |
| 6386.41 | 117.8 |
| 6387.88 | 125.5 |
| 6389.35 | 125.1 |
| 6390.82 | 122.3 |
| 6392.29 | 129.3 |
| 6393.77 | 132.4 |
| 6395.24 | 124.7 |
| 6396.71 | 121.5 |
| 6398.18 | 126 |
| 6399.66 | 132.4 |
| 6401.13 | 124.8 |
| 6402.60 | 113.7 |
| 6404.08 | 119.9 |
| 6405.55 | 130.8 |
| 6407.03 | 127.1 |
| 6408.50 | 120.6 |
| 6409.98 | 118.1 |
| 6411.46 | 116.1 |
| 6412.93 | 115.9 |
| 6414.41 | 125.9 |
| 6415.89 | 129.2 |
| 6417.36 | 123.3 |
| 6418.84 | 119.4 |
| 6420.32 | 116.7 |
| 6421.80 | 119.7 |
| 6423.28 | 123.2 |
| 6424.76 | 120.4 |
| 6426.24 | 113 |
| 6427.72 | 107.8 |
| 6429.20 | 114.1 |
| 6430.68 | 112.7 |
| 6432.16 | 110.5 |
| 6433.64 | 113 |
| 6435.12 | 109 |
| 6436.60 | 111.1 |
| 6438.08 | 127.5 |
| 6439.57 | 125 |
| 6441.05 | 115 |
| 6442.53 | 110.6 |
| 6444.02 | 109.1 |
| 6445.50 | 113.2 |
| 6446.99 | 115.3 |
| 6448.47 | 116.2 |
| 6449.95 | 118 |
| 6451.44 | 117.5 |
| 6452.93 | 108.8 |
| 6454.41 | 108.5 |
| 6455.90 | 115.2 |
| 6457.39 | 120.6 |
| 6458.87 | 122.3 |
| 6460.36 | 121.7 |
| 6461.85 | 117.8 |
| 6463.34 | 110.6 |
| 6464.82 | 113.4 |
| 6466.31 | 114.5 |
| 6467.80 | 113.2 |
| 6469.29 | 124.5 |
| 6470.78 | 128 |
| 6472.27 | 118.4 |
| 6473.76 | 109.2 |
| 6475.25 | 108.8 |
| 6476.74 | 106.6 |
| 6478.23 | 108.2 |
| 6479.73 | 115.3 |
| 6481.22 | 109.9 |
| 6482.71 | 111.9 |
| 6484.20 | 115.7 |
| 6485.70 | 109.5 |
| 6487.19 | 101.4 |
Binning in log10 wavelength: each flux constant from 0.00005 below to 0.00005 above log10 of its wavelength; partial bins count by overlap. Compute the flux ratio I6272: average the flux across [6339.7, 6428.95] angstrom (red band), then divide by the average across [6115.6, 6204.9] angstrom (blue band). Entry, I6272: 1.0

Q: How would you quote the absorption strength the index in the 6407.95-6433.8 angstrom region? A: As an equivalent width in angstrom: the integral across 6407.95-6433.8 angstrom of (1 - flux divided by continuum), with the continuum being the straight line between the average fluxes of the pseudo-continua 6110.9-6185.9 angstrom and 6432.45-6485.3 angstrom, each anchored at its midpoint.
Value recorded -0.5 angstrom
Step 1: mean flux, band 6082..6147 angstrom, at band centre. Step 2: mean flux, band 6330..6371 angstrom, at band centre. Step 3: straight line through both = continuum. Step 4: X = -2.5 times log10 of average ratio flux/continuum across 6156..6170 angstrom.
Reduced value -0.09 mag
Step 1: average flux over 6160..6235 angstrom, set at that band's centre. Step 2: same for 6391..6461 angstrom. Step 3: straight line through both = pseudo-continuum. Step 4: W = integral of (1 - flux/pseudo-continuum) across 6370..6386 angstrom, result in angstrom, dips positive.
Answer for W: 1.1 angstrom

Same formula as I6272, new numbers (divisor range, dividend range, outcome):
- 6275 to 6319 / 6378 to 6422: 1.05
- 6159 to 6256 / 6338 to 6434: 0.92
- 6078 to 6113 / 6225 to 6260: 1.04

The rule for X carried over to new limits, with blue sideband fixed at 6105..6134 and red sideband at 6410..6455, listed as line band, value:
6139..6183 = -0.12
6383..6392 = -0.02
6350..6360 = 0.09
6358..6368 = -0.03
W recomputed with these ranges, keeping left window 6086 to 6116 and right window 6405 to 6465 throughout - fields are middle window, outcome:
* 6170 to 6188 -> -1.5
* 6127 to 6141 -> 0.1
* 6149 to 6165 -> -1.4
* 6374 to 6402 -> -0.4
